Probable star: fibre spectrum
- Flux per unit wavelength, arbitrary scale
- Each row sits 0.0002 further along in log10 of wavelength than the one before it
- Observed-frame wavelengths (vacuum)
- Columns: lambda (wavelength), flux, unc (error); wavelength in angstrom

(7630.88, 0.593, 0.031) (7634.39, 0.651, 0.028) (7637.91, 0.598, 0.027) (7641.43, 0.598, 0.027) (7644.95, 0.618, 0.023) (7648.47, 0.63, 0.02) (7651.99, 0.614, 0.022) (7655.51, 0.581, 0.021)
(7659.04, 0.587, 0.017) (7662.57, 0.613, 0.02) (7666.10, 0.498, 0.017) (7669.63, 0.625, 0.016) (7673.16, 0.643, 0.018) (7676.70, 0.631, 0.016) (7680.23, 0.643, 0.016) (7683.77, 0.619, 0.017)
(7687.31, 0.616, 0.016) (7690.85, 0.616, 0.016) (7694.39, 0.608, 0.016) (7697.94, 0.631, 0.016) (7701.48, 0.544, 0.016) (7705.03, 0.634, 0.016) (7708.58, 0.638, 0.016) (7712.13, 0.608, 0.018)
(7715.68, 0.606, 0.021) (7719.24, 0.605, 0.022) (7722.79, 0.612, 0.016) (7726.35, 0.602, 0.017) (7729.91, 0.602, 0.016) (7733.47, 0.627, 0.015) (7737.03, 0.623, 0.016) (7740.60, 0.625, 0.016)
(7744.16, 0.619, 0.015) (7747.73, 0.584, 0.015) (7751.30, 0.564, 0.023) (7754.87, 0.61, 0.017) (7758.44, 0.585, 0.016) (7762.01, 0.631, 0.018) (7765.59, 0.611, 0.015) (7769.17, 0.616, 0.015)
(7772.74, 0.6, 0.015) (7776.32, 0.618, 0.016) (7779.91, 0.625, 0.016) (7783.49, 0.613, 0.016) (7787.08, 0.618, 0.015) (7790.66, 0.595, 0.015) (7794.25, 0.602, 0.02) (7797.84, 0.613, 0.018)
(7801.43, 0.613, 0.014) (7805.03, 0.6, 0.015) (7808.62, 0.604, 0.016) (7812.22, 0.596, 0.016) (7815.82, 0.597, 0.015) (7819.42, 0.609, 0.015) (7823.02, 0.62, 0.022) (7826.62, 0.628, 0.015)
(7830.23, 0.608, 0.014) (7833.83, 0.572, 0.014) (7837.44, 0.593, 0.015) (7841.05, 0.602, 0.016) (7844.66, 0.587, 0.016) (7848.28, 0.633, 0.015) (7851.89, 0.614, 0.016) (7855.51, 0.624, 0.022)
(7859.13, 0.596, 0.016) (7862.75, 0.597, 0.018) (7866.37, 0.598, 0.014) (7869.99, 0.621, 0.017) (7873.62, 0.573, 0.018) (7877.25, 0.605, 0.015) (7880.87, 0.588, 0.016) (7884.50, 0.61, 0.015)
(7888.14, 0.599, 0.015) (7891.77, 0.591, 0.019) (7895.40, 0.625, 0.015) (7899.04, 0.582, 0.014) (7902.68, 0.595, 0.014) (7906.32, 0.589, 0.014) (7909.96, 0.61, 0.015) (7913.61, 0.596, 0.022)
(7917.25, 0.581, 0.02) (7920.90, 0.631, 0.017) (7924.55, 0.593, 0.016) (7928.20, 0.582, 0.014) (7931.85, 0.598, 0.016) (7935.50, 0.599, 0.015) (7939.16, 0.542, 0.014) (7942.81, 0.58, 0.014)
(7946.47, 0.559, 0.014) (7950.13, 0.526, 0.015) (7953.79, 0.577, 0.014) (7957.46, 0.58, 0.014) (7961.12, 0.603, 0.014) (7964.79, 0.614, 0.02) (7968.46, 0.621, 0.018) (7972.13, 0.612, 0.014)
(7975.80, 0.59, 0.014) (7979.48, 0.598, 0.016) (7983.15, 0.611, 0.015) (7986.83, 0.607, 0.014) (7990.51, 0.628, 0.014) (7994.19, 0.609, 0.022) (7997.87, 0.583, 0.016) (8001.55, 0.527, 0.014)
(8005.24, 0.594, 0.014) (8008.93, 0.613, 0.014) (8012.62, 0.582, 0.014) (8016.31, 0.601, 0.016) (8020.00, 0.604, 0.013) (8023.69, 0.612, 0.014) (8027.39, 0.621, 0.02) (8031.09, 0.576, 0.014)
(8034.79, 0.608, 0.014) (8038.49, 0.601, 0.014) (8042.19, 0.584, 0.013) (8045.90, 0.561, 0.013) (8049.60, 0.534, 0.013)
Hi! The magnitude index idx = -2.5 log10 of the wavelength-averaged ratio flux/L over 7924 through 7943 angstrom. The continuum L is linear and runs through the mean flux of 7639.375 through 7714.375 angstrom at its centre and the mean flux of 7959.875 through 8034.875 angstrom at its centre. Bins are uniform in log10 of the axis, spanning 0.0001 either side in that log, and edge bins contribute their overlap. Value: 0.04 mag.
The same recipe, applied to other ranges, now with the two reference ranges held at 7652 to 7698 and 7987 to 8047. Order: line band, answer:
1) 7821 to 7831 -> -0.03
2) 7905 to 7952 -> 0.03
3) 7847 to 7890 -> -0.01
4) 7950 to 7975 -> 0.00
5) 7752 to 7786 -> -0.01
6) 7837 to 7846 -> 0.01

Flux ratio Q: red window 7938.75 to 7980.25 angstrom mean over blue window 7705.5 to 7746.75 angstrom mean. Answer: 0.95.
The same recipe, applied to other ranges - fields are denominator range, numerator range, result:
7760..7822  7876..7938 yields 0.98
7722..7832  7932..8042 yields 0.97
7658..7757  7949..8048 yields 0.98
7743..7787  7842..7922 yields 0.99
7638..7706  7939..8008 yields 0.97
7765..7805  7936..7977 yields 0.95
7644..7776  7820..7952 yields 0.98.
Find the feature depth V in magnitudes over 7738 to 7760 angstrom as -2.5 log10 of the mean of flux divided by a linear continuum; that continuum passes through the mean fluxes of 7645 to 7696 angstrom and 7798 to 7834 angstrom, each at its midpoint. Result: 0.02 mag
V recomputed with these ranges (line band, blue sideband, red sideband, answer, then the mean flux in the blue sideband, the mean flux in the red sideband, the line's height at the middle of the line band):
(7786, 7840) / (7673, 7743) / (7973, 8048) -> 0.01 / 0.616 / 0.596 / 0.609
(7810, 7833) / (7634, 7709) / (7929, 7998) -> -0.01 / 0.609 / 0.592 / 0.6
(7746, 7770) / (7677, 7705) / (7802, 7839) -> 0.02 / 0.614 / 0.603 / 0.608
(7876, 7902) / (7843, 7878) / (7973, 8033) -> 0.01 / 0.605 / 0.597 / 0.603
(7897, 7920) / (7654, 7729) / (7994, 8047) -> 0.01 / 0.608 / 0.592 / 0.597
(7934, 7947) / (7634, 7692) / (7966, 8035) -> 0.06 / 0.61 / 0.6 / 0.601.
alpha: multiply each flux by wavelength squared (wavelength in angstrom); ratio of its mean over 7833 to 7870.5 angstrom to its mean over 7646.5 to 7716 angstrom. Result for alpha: 1.03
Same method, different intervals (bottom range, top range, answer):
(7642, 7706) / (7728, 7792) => 1.02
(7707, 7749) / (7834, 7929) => 1.02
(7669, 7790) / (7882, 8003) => 1.02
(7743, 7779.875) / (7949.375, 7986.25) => 1.04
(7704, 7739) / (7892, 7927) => 1.02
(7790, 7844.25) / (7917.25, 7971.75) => 1.00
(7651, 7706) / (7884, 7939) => 1.05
